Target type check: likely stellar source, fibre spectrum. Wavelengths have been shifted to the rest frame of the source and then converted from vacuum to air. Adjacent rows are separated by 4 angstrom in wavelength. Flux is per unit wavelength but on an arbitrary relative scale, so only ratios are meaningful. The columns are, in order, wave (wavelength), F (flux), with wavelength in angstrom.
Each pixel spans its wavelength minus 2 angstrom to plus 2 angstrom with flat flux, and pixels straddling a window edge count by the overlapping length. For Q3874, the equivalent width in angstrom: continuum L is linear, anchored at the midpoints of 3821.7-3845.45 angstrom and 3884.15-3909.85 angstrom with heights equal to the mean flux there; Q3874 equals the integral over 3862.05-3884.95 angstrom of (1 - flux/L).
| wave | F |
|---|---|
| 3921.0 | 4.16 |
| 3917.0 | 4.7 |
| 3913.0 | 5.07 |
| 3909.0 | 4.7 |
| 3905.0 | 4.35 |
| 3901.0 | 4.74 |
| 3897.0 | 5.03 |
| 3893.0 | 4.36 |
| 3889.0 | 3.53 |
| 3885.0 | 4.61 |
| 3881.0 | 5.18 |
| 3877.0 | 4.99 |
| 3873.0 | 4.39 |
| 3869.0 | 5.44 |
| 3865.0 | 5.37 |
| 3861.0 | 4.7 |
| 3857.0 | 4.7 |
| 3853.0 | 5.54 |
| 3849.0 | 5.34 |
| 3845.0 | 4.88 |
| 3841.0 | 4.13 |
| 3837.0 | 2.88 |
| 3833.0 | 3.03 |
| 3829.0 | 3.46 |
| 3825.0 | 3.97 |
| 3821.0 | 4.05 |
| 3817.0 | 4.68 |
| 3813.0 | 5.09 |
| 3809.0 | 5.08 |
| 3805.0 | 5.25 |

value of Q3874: -4.7 angstrom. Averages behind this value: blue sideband 3.67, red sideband 4.46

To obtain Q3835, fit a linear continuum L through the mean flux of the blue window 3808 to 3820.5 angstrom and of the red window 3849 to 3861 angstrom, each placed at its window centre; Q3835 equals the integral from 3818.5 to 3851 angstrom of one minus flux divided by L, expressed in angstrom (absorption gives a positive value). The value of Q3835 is 6.5 angstrom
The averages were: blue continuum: 4.83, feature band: 3.98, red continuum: 5.09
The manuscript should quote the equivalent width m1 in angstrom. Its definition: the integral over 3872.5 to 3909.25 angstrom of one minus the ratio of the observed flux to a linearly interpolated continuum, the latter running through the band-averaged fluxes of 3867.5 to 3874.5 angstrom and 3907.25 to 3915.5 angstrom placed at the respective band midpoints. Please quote 2.3 angstrom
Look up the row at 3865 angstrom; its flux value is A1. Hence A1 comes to 5.37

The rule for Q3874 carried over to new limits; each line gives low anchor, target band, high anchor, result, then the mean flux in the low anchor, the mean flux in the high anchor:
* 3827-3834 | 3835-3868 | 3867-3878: -4.77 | 3.28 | 4.94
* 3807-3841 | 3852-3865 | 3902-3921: -2.19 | 4.04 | 4.65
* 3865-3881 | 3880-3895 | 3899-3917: 1.62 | 5.02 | 4.71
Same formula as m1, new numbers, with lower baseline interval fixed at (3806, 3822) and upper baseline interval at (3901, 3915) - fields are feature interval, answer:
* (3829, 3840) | 3.74 angstrom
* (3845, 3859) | -1.13 angstrom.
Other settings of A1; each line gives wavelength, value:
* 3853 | 5.54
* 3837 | 2.88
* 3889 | 3.53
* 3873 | 4.39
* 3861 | 4.7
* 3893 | 4.36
